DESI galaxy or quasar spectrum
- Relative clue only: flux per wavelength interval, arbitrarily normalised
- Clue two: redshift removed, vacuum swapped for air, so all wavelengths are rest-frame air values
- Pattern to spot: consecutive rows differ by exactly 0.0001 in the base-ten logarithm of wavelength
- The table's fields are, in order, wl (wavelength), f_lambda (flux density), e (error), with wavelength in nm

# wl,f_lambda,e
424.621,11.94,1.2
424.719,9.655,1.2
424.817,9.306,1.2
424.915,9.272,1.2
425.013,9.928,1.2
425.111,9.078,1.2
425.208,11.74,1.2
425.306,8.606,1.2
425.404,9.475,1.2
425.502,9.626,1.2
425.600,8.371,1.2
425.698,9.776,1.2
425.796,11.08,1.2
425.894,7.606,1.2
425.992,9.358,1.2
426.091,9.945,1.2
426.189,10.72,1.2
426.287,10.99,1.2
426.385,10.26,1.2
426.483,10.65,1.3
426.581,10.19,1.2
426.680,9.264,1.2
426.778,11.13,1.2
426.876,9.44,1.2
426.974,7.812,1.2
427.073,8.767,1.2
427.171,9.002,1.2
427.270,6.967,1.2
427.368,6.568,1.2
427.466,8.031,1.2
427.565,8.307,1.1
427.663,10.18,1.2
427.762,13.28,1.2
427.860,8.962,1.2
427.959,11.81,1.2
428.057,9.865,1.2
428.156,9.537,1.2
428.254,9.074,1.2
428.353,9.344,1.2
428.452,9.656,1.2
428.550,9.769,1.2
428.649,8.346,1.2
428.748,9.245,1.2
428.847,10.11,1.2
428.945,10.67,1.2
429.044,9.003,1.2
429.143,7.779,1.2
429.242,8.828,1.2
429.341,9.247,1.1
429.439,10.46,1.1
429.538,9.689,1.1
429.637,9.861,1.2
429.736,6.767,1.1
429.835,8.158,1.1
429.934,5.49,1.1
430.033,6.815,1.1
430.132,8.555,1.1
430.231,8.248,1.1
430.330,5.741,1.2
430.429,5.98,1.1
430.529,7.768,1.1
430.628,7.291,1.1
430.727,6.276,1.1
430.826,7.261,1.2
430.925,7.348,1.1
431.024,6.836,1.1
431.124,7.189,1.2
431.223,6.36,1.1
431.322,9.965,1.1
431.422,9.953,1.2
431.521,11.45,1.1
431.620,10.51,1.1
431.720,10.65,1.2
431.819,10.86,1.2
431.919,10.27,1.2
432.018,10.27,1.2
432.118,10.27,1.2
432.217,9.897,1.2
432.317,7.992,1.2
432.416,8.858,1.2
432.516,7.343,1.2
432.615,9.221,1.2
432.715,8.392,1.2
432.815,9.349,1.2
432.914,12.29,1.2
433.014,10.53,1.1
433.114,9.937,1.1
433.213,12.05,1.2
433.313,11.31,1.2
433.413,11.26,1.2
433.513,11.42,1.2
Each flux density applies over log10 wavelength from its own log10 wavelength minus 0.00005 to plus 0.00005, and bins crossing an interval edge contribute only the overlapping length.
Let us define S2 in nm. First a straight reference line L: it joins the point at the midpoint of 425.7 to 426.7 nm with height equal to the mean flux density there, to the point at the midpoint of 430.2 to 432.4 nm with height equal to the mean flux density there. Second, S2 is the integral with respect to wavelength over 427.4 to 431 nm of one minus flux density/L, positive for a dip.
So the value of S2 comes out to 0.21 nm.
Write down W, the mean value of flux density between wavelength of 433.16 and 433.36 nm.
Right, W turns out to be 11.7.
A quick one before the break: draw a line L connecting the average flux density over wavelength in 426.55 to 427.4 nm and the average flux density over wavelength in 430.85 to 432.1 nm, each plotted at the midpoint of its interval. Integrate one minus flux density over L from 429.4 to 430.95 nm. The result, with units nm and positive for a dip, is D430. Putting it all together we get 0.26 nm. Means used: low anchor 8.8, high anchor 9.29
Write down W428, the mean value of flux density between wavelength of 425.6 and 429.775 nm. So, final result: 9.45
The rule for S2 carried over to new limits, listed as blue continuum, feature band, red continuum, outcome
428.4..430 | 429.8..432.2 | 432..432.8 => 0.17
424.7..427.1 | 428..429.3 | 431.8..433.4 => 0.06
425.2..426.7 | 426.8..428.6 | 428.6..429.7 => 0.05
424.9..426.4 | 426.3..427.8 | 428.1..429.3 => 0.03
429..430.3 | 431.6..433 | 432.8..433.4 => 0.09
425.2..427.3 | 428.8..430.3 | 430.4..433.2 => 0.10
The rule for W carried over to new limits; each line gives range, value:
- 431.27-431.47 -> 9.89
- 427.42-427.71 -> 8.84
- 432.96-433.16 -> 10.2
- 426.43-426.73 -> 10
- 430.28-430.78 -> 6.62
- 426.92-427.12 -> 8.3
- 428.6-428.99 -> 9.59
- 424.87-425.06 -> 9.6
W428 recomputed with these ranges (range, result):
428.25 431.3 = 8.17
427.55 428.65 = 9.96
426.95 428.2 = 9.18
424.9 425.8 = 9.65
